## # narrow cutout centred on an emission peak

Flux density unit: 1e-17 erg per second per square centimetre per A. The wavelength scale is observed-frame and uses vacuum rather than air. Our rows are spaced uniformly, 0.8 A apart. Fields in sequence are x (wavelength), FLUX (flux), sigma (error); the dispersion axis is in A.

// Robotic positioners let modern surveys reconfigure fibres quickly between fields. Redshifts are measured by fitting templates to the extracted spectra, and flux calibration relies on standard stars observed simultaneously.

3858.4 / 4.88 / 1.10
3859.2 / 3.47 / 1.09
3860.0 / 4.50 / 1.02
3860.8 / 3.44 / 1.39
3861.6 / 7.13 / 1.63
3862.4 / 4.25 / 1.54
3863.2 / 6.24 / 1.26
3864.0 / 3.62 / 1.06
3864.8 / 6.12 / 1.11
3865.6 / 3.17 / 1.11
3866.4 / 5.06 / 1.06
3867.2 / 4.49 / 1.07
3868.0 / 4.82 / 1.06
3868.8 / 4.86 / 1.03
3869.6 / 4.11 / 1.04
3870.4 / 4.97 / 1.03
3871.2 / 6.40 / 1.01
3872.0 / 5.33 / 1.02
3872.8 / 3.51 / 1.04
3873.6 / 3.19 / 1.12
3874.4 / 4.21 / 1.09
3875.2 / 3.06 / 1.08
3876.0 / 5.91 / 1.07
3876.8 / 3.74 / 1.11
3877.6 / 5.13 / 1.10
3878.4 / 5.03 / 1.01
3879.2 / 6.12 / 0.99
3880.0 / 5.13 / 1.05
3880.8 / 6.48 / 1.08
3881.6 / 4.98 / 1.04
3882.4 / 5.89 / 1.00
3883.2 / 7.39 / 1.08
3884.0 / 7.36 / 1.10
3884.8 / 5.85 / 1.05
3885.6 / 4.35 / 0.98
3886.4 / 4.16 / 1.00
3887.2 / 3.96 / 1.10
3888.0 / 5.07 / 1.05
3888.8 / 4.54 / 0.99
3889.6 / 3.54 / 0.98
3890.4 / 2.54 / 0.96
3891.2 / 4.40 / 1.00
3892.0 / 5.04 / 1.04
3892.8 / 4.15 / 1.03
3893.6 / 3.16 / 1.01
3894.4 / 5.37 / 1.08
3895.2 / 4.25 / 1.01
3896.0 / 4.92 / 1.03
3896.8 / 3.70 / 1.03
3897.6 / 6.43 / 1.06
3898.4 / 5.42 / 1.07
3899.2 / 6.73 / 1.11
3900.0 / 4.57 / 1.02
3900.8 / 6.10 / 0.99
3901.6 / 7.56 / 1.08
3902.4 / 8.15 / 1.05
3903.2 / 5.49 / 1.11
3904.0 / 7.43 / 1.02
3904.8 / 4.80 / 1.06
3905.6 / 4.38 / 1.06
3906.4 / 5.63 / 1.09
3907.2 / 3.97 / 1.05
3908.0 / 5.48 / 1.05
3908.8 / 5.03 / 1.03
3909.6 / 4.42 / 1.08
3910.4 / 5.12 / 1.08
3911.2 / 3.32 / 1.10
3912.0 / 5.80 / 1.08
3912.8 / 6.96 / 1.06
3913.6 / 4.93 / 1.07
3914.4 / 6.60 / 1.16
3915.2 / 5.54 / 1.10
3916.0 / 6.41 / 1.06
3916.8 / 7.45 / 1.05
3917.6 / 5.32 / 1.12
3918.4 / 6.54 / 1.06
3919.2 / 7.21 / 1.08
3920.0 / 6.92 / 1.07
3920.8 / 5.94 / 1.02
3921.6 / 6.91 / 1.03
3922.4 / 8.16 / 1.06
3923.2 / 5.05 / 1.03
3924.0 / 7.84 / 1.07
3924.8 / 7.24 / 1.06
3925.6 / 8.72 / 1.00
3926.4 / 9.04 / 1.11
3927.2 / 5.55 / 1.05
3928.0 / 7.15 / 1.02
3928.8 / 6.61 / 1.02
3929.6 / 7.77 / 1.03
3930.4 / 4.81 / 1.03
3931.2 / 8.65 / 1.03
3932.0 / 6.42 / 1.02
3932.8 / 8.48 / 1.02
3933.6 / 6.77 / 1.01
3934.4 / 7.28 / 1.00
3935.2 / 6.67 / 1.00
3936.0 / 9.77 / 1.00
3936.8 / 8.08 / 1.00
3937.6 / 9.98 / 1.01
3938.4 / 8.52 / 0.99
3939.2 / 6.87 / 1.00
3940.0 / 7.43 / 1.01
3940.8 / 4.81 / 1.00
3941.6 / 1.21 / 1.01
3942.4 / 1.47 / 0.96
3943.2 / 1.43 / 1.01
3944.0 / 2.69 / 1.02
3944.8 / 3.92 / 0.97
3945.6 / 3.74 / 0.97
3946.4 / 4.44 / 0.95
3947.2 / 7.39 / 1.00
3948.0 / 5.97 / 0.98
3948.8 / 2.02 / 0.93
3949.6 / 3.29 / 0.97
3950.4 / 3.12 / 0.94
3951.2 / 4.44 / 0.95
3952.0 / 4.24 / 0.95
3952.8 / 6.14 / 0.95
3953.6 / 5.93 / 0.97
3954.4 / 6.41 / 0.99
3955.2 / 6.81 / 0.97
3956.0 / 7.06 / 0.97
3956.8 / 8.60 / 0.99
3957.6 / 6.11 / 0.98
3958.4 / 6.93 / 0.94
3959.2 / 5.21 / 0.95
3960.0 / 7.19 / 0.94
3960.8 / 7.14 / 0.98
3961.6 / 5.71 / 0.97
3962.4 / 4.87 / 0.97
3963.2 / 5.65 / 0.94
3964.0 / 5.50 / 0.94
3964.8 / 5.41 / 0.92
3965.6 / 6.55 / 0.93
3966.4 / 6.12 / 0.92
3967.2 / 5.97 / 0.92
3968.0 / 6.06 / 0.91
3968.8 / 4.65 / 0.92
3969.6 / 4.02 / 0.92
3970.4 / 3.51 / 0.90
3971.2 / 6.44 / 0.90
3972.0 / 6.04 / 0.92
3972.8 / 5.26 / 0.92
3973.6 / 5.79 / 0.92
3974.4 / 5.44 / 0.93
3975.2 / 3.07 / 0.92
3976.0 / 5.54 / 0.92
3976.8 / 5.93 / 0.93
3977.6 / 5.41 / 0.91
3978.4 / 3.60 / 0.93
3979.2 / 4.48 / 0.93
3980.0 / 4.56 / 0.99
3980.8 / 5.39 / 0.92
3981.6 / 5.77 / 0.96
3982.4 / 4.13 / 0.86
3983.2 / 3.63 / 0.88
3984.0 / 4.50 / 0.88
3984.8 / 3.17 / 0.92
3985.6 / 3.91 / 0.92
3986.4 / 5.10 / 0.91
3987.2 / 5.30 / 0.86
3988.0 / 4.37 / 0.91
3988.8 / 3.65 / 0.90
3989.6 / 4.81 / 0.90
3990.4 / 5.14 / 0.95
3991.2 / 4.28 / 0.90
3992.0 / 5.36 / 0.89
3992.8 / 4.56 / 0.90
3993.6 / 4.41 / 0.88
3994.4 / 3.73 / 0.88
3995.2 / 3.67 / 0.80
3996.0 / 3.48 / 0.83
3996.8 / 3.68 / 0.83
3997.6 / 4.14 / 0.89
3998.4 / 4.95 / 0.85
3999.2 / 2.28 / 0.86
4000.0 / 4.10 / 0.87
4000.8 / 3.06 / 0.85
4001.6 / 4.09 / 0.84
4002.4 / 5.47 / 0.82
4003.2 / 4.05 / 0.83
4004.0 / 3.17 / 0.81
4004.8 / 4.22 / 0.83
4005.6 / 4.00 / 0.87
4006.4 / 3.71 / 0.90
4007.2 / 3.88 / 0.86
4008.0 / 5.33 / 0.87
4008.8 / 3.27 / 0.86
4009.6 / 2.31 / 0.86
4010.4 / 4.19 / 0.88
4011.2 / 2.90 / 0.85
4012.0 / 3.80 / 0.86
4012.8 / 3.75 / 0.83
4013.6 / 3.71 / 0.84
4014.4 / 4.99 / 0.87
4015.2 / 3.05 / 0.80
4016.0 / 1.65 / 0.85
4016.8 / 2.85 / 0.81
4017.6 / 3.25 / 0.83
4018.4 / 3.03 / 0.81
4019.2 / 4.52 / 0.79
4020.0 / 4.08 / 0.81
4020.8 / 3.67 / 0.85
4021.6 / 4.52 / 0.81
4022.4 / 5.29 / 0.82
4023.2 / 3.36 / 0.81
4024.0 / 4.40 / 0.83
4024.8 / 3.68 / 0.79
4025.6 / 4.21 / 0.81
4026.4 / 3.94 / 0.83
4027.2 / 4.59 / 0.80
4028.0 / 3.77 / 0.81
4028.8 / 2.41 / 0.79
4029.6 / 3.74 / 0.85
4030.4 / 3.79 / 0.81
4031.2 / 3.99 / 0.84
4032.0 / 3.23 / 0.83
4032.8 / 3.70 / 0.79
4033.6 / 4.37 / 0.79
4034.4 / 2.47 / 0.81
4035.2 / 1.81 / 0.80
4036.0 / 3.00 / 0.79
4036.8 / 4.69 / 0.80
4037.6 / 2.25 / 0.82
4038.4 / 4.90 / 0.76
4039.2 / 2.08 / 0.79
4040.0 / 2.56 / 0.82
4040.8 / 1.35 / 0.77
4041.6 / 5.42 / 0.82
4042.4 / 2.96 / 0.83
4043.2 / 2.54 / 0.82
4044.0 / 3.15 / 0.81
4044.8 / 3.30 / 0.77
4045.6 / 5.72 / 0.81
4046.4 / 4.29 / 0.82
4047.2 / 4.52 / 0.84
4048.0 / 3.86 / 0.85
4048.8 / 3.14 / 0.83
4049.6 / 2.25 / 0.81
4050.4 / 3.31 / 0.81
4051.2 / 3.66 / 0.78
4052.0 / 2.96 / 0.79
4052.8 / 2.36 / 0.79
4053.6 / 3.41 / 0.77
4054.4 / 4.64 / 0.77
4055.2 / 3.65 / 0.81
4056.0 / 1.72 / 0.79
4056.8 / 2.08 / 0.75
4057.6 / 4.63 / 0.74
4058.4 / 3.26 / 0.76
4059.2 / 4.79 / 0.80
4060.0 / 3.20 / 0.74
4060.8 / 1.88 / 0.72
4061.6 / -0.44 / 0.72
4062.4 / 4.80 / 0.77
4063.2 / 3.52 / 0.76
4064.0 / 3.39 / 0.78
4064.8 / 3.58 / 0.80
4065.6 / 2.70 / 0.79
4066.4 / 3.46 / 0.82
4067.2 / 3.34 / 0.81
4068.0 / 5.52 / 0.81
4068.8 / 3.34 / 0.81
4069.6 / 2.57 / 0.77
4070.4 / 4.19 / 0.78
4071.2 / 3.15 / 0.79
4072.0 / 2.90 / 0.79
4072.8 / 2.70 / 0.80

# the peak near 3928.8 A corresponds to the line C IV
